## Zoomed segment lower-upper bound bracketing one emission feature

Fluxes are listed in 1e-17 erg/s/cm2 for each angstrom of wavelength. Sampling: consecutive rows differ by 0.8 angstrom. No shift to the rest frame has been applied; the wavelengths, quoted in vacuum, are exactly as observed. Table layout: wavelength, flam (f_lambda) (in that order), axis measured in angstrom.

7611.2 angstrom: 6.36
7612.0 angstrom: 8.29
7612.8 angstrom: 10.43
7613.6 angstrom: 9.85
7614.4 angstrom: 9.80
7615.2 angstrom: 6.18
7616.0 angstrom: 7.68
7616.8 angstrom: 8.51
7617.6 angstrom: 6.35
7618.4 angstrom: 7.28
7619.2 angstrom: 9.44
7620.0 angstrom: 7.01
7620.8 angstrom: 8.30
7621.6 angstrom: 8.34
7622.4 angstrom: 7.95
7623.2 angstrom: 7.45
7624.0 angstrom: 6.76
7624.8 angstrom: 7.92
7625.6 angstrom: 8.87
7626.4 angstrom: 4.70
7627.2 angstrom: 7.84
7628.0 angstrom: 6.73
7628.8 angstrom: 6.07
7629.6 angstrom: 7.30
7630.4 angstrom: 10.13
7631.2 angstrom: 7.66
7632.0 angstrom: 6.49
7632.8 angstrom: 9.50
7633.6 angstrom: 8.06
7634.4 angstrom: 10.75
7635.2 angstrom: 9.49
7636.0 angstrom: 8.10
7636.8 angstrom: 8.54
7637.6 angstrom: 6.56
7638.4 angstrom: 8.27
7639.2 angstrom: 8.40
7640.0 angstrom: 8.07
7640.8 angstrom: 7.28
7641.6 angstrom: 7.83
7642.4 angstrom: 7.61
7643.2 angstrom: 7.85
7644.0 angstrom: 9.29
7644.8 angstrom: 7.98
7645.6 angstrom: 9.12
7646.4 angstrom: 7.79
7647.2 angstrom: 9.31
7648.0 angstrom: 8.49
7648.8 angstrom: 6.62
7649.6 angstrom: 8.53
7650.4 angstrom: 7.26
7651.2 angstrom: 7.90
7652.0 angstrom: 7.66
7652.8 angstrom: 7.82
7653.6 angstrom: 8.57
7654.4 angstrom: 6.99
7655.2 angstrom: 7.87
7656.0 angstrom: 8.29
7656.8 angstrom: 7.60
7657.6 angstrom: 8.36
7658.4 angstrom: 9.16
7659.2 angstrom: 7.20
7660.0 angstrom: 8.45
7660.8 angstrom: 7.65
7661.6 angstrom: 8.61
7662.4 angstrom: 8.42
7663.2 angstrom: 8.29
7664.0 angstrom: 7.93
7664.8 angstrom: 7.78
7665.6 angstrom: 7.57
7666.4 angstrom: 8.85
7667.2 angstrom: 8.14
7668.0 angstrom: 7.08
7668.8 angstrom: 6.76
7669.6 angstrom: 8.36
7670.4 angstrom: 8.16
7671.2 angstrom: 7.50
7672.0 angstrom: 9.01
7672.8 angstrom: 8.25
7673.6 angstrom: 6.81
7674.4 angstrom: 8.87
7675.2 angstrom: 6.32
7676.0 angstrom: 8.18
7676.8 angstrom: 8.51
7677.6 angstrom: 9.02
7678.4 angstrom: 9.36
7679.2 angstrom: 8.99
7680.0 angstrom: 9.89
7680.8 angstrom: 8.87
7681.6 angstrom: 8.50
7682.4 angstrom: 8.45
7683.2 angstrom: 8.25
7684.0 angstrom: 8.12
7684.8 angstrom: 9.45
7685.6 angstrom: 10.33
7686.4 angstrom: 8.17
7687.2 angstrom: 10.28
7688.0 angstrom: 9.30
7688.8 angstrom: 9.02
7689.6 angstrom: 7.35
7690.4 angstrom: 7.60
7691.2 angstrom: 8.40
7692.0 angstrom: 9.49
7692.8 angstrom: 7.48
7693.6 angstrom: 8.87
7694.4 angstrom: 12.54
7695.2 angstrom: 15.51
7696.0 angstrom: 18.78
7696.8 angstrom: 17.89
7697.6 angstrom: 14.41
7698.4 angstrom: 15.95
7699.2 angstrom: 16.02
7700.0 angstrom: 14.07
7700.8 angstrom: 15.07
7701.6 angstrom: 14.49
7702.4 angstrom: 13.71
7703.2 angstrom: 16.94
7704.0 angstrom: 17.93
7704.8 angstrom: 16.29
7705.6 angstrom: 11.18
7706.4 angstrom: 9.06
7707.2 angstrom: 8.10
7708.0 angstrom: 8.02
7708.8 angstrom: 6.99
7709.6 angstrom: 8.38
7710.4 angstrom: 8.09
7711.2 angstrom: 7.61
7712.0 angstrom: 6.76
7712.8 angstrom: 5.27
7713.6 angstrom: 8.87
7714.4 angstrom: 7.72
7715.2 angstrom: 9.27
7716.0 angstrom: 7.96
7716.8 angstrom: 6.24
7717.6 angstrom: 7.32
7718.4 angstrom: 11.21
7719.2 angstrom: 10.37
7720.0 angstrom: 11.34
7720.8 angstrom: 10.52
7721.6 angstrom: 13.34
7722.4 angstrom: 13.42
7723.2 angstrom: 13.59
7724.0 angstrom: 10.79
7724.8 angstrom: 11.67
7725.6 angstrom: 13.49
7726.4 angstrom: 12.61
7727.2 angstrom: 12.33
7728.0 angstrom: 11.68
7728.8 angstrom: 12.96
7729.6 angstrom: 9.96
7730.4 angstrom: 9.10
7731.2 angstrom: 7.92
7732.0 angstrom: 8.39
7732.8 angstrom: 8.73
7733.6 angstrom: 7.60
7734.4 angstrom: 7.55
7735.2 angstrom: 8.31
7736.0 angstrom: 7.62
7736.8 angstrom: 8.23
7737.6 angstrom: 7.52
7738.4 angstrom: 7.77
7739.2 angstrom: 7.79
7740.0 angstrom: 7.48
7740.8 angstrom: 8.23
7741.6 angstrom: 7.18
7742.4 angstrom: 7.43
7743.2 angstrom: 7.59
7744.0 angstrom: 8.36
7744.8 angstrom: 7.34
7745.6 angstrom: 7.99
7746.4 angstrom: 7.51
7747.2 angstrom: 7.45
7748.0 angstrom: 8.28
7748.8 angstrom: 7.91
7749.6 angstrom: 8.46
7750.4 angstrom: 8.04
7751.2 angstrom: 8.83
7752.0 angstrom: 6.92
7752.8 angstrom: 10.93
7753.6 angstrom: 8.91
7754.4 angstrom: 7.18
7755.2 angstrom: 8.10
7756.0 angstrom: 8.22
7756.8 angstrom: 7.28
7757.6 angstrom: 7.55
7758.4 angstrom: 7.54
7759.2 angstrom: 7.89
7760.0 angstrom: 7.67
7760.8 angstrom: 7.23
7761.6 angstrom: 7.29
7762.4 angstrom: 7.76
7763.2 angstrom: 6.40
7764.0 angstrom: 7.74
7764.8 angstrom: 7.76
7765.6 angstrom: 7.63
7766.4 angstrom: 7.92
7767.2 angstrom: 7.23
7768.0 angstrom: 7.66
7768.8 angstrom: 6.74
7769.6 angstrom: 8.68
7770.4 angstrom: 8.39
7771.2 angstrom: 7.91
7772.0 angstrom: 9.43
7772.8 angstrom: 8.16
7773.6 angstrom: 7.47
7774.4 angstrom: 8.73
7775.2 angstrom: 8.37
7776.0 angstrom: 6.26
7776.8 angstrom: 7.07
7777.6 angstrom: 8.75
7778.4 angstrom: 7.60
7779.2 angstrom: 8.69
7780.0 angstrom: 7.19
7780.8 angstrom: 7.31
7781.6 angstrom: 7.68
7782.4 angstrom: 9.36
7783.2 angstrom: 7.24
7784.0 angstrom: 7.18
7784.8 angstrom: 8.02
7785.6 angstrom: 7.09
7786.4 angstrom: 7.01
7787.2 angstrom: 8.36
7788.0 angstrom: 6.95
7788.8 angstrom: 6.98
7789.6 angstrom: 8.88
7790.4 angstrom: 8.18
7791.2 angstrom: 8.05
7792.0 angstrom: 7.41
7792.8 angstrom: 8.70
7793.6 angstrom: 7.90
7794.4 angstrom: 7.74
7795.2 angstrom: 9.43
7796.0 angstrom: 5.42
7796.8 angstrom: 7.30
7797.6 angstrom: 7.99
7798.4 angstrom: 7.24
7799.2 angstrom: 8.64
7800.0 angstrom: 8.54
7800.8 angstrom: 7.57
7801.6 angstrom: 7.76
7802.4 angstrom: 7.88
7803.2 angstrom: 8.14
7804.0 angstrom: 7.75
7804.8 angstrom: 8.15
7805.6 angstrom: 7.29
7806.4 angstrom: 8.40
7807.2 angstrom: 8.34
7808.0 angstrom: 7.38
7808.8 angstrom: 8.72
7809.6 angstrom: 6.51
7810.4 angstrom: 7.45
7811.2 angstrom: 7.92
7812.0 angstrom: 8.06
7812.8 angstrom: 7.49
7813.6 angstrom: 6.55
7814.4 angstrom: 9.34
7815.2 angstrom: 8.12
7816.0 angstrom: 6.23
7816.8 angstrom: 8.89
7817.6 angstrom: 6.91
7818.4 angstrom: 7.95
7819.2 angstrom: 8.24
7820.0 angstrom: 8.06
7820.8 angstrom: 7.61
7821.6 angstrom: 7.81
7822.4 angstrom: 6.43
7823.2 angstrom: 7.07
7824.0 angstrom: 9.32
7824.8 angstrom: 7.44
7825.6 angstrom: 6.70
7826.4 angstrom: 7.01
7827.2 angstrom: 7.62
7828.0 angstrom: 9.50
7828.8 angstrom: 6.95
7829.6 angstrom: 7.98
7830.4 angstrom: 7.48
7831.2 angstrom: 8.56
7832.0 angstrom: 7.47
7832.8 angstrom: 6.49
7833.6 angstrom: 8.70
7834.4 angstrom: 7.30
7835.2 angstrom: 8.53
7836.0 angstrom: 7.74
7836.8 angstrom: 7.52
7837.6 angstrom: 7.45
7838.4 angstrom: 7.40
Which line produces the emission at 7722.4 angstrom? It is [N II] 6583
